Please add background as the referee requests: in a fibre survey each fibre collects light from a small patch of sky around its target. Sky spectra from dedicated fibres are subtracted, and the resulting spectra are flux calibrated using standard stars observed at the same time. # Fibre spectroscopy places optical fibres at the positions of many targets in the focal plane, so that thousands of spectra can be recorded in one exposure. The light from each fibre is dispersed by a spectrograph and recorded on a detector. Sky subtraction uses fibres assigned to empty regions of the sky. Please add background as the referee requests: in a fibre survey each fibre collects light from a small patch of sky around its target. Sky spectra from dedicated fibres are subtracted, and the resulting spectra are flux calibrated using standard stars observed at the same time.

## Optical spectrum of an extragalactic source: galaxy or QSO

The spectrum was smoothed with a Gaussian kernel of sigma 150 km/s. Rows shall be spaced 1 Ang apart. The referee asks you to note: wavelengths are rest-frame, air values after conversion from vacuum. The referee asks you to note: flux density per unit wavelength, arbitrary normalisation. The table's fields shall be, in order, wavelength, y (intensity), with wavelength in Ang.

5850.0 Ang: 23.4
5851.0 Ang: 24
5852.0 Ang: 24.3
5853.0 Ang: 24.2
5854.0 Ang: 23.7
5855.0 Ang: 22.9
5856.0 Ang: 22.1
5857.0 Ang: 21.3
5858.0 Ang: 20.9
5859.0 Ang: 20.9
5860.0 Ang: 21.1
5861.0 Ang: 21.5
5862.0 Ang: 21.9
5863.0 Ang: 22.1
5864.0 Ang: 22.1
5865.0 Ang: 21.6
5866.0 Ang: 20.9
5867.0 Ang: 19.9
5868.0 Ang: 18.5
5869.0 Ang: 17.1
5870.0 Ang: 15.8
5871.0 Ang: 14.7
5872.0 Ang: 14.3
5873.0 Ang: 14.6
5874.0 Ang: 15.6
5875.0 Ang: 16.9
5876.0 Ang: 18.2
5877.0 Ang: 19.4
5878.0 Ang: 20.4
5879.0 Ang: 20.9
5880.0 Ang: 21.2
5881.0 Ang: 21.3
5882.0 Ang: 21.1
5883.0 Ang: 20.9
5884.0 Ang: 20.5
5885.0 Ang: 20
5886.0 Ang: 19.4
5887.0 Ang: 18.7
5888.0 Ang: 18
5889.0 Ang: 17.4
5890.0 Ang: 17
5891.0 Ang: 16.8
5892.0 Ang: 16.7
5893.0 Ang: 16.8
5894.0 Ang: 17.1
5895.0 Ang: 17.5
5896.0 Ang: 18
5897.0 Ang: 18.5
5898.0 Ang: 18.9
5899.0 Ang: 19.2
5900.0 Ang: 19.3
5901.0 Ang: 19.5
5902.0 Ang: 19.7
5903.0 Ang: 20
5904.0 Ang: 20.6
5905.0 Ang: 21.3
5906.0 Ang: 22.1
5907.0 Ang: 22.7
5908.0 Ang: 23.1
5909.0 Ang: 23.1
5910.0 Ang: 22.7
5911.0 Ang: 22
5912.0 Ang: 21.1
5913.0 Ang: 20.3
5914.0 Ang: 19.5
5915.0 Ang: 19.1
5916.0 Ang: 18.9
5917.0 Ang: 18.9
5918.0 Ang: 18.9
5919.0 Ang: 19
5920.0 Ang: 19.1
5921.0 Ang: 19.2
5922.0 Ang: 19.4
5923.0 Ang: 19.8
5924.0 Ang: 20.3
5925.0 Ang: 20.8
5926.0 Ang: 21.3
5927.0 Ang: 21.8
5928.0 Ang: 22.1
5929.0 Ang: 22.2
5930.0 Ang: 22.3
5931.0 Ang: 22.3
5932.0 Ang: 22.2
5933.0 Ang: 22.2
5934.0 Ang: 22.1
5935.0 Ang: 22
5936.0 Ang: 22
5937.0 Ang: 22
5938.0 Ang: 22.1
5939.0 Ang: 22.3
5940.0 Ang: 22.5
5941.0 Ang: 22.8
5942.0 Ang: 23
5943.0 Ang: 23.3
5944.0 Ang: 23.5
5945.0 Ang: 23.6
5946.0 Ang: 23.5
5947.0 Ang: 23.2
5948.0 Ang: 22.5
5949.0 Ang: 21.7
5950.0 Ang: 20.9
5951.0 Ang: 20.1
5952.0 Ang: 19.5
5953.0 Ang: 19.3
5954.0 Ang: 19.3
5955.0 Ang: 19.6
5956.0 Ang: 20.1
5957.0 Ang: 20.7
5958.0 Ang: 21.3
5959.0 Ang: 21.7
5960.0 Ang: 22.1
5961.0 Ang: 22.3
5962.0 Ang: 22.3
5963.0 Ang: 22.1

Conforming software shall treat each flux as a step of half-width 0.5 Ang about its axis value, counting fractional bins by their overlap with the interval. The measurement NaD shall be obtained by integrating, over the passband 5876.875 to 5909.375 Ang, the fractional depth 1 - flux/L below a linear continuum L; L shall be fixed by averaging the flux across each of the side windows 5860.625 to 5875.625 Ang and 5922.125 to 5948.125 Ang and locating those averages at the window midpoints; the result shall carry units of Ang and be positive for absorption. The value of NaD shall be 0.4 Ang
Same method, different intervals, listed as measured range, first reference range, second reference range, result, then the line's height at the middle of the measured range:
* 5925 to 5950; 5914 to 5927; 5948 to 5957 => -3.0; 20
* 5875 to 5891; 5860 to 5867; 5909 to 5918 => 1.2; 21.1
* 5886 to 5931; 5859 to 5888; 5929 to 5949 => 2.7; 21.1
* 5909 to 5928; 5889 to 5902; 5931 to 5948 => 0.1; 20.4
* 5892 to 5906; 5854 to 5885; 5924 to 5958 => 1.1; 20.6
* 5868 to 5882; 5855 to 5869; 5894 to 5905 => 1.7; 20.4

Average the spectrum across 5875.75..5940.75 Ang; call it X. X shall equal 20.3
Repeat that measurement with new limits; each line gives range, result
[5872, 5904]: 18.7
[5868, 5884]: 18.2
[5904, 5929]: 20.7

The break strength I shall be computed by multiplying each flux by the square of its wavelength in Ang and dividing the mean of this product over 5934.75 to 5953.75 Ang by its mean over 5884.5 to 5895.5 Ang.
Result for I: 1.3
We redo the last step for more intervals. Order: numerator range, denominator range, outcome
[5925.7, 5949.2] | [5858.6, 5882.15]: 1.20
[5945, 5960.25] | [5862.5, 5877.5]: 1.20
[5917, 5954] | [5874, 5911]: 1.11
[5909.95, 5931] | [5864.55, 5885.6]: 1.11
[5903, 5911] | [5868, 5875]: 1.42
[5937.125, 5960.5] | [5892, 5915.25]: 1.10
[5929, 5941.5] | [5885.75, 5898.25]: 1.27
